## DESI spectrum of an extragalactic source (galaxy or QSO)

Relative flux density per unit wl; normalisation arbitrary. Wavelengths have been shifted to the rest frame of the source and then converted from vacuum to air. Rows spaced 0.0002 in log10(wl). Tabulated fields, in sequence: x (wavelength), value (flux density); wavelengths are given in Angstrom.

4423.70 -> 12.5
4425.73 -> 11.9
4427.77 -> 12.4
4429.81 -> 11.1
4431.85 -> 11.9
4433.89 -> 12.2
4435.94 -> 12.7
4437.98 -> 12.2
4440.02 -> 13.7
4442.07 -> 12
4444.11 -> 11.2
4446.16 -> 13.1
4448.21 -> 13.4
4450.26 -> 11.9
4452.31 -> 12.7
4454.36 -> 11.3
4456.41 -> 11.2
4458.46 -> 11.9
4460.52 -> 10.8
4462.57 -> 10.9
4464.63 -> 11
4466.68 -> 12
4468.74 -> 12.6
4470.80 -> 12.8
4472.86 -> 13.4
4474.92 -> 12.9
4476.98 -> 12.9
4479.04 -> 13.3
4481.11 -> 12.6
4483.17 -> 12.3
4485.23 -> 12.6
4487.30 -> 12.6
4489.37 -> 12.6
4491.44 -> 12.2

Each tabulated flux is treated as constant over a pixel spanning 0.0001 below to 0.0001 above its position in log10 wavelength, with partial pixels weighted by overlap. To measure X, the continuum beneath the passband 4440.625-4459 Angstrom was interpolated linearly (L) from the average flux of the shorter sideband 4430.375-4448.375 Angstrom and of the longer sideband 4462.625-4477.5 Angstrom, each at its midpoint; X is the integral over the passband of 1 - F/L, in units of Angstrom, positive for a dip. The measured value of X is 0.4 Angstrom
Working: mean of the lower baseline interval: 12.4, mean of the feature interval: 12.1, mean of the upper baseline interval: 12.4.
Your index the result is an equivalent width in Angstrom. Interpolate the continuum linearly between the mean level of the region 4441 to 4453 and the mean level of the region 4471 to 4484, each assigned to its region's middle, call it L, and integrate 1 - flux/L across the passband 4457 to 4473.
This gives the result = 1.1 Angstrom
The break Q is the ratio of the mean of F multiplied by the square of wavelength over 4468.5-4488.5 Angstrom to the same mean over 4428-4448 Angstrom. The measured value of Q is 1.1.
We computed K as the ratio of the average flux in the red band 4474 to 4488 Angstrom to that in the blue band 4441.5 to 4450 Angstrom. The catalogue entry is 1.0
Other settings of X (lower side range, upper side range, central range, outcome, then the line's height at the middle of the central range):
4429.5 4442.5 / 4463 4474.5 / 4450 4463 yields 0.8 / 12.3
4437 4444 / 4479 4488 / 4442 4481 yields 1.1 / 12.5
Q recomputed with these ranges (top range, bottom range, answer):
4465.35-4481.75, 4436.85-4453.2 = 1.03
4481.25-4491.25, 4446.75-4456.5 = 1.04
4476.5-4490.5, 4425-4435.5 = 1.09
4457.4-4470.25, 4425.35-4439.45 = 0.97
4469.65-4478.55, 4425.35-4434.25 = 1.12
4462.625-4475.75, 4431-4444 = 1.01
